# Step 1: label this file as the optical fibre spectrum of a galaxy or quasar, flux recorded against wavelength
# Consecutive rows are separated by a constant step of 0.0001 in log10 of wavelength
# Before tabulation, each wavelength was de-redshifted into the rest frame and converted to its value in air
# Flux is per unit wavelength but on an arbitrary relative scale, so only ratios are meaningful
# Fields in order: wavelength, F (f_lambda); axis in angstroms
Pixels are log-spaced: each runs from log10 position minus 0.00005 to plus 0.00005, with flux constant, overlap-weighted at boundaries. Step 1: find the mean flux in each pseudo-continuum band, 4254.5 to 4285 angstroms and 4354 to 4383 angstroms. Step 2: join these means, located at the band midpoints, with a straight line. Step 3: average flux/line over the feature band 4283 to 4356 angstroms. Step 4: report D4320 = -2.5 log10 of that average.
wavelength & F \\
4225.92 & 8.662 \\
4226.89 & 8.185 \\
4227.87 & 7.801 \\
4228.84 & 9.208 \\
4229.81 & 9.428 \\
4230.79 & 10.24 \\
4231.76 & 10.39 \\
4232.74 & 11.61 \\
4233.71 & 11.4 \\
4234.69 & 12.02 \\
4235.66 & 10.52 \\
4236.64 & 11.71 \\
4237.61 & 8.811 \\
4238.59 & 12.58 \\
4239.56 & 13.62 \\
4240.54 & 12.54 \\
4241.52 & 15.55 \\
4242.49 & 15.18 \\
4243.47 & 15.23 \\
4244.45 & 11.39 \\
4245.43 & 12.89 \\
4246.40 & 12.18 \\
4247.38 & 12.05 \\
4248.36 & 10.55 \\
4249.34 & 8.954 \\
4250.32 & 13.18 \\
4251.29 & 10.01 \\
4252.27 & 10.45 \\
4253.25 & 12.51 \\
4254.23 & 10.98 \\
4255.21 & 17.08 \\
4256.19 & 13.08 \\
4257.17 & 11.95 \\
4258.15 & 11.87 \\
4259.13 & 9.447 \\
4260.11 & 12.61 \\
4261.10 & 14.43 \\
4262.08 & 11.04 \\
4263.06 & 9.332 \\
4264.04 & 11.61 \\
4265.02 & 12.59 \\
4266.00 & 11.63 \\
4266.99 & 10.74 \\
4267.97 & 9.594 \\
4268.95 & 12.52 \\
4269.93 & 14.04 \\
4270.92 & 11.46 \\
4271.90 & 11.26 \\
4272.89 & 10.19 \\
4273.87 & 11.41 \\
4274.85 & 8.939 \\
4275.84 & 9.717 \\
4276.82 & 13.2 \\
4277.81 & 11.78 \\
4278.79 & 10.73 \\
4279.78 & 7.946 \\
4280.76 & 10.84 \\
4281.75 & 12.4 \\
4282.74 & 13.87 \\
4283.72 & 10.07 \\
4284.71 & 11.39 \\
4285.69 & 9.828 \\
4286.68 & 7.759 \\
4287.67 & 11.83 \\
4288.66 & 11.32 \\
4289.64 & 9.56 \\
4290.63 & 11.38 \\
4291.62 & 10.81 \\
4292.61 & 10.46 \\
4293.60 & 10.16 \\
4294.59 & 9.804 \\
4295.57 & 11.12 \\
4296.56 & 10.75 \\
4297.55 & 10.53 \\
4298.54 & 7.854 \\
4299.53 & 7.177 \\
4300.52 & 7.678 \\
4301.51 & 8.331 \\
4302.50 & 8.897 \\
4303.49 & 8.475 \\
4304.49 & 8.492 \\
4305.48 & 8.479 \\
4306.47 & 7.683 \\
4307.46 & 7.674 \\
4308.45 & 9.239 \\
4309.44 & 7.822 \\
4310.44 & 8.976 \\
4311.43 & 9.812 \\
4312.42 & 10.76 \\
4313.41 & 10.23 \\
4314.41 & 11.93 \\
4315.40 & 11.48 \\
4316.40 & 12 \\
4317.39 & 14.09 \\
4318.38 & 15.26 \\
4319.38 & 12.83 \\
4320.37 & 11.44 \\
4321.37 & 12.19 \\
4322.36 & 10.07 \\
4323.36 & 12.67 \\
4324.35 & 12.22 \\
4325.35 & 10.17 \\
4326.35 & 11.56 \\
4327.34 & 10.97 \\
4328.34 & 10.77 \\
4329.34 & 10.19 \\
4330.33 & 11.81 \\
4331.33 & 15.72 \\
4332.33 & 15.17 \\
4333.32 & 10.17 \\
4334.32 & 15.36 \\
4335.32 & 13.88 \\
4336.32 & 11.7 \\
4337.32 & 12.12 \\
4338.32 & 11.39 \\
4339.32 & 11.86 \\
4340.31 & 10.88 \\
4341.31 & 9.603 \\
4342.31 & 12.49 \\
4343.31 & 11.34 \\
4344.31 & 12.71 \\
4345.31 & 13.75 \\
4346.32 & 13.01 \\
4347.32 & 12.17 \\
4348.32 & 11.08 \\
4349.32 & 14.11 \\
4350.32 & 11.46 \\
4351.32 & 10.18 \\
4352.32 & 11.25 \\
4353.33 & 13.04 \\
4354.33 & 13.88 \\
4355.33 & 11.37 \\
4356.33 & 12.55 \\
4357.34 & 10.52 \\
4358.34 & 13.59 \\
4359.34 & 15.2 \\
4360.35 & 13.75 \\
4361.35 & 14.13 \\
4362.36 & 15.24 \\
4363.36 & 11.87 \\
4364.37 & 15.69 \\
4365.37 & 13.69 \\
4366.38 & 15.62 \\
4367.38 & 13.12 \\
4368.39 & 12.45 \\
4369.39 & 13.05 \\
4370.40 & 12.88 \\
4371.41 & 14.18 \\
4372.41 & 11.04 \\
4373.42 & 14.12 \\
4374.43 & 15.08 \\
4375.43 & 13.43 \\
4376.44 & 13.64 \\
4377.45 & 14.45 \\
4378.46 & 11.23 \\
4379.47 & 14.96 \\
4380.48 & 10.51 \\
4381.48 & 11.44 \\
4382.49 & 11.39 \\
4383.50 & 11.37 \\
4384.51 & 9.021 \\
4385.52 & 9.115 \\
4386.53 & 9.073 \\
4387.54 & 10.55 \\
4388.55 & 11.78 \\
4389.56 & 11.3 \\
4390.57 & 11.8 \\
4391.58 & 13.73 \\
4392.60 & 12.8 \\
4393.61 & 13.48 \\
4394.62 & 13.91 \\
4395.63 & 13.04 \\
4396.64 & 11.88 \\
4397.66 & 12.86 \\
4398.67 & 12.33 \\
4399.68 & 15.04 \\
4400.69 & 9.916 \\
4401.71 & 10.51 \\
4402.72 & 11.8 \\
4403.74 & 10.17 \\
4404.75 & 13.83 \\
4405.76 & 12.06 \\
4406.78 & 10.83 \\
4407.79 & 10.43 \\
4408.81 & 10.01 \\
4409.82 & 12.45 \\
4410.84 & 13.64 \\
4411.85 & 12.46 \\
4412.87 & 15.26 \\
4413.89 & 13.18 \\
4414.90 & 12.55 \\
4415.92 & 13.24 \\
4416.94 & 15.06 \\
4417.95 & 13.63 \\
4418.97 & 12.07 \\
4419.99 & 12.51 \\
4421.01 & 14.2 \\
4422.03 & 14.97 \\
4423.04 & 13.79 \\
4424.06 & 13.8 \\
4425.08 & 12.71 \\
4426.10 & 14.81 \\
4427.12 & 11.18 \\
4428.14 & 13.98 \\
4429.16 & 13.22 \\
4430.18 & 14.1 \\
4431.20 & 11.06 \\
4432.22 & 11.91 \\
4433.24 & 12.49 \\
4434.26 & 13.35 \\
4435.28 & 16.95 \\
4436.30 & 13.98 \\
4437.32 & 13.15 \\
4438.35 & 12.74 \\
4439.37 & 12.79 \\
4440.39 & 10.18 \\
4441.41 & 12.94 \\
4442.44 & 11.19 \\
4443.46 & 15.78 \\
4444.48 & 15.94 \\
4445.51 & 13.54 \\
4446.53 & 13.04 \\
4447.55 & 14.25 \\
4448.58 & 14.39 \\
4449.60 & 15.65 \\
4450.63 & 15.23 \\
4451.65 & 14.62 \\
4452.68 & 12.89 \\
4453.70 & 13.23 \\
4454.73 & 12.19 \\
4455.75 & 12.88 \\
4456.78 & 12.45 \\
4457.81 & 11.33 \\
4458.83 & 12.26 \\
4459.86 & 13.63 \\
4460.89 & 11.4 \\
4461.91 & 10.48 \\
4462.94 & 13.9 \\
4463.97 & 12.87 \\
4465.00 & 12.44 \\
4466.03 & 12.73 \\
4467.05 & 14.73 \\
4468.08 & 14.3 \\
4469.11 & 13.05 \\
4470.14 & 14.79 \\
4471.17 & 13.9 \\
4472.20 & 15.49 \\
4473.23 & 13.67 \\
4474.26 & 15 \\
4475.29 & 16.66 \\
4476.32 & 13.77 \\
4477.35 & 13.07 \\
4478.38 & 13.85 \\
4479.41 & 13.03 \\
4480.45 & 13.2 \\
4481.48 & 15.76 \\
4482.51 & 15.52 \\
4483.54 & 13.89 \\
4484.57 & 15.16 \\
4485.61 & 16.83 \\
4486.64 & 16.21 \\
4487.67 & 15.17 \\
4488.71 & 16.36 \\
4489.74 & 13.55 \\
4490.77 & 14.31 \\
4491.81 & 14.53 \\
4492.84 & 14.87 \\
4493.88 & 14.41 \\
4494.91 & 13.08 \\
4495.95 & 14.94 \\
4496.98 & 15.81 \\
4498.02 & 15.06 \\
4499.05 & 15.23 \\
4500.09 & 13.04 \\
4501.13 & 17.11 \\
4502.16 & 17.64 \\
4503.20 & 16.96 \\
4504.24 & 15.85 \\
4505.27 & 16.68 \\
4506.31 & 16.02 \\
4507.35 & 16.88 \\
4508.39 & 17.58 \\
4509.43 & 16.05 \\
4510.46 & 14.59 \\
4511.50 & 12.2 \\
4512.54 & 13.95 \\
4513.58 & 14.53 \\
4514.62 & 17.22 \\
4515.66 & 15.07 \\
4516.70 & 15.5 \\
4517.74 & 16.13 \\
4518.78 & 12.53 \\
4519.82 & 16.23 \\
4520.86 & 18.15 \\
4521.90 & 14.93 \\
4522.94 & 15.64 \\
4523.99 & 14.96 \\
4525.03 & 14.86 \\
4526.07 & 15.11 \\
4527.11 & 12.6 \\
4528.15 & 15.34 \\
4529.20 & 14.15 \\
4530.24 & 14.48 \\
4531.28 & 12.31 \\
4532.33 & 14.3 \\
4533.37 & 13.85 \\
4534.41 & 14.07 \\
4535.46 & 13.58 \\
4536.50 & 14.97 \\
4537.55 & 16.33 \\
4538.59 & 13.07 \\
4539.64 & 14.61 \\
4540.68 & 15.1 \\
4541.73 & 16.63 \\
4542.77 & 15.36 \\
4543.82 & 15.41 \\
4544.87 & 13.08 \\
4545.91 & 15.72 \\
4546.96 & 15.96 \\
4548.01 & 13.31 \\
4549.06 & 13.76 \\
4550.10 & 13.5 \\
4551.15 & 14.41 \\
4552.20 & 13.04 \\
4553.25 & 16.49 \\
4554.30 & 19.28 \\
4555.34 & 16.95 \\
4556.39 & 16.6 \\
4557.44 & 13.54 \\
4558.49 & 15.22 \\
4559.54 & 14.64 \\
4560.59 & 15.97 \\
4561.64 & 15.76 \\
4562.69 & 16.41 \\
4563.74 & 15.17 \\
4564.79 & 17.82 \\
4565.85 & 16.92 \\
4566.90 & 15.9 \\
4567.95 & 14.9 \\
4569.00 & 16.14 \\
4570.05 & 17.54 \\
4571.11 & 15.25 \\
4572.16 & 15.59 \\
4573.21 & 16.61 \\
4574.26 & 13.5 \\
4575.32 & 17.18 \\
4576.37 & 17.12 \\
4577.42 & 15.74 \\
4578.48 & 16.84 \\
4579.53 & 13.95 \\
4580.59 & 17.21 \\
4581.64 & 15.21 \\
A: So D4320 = 0.13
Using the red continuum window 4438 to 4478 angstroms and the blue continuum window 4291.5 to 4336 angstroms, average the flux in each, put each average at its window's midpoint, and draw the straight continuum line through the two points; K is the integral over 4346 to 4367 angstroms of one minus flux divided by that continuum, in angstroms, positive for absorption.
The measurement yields -2.65 angstroms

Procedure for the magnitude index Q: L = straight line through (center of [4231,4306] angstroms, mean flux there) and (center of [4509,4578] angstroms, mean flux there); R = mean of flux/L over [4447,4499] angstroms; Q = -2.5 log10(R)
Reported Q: 0.01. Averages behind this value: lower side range 11.1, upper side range 15.2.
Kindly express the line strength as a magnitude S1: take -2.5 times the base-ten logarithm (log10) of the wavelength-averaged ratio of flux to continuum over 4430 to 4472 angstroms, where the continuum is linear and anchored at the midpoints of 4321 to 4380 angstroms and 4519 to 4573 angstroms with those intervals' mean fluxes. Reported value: 0.05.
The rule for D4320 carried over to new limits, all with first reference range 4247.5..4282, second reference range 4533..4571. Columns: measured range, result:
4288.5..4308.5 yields 0.266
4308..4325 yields 0.073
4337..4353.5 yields 0.056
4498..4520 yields -0.059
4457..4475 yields 0.066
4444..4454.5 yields -0.022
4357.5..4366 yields -0.104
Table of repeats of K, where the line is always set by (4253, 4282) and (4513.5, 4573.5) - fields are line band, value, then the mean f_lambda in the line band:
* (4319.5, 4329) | 0.7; 11.4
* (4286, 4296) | 1.2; 10.4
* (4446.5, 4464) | 1.1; 13.2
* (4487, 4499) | -0.2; 14.8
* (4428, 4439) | 0.3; 13.3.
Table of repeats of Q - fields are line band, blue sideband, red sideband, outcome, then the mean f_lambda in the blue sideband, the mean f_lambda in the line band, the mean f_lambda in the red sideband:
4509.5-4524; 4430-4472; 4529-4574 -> -0.044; 13.3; 15.2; 15.2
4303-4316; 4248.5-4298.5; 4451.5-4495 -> 0.243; 11.2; 9.33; 13.9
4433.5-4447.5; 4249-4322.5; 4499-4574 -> 0.005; 10.8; 13.5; 15.3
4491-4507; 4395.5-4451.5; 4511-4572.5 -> -0.075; 13.1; 15.4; 15.1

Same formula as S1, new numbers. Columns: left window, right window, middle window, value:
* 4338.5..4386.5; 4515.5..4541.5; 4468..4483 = -0.023 mag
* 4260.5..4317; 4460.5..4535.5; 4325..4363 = -0.078 mag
